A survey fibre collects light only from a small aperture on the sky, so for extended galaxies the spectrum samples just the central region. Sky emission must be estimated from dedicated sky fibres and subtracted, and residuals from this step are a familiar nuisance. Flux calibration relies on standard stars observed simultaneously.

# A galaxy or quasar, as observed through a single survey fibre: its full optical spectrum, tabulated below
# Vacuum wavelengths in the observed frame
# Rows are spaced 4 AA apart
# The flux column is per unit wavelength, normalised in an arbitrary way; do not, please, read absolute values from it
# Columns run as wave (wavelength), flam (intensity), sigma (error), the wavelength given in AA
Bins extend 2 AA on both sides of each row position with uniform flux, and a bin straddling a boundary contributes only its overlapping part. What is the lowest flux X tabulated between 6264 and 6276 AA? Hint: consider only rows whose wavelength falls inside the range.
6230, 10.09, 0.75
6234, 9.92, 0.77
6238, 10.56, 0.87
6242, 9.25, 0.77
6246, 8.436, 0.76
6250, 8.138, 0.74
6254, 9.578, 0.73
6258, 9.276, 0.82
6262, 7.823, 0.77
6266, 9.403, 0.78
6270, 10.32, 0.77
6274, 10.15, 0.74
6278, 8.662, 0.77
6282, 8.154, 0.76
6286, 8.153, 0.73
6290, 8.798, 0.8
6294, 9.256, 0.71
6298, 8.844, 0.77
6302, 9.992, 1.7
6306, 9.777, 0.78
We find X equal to 9.403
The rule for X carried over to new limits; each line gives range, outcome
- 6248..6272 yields 7.823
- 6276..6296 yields 8.153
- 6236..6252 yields 8.138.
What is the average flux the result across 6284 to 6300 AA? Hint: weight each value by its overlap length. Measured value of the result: 8.76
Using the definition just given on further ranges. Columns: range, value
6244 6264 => 8.65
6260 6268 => 8.61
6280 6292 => 8.37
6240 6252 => 8.61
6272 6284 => 8.99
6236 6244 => 9.91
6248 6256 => 8.86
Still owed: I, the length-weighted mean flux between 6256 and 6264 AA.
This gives 8.55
